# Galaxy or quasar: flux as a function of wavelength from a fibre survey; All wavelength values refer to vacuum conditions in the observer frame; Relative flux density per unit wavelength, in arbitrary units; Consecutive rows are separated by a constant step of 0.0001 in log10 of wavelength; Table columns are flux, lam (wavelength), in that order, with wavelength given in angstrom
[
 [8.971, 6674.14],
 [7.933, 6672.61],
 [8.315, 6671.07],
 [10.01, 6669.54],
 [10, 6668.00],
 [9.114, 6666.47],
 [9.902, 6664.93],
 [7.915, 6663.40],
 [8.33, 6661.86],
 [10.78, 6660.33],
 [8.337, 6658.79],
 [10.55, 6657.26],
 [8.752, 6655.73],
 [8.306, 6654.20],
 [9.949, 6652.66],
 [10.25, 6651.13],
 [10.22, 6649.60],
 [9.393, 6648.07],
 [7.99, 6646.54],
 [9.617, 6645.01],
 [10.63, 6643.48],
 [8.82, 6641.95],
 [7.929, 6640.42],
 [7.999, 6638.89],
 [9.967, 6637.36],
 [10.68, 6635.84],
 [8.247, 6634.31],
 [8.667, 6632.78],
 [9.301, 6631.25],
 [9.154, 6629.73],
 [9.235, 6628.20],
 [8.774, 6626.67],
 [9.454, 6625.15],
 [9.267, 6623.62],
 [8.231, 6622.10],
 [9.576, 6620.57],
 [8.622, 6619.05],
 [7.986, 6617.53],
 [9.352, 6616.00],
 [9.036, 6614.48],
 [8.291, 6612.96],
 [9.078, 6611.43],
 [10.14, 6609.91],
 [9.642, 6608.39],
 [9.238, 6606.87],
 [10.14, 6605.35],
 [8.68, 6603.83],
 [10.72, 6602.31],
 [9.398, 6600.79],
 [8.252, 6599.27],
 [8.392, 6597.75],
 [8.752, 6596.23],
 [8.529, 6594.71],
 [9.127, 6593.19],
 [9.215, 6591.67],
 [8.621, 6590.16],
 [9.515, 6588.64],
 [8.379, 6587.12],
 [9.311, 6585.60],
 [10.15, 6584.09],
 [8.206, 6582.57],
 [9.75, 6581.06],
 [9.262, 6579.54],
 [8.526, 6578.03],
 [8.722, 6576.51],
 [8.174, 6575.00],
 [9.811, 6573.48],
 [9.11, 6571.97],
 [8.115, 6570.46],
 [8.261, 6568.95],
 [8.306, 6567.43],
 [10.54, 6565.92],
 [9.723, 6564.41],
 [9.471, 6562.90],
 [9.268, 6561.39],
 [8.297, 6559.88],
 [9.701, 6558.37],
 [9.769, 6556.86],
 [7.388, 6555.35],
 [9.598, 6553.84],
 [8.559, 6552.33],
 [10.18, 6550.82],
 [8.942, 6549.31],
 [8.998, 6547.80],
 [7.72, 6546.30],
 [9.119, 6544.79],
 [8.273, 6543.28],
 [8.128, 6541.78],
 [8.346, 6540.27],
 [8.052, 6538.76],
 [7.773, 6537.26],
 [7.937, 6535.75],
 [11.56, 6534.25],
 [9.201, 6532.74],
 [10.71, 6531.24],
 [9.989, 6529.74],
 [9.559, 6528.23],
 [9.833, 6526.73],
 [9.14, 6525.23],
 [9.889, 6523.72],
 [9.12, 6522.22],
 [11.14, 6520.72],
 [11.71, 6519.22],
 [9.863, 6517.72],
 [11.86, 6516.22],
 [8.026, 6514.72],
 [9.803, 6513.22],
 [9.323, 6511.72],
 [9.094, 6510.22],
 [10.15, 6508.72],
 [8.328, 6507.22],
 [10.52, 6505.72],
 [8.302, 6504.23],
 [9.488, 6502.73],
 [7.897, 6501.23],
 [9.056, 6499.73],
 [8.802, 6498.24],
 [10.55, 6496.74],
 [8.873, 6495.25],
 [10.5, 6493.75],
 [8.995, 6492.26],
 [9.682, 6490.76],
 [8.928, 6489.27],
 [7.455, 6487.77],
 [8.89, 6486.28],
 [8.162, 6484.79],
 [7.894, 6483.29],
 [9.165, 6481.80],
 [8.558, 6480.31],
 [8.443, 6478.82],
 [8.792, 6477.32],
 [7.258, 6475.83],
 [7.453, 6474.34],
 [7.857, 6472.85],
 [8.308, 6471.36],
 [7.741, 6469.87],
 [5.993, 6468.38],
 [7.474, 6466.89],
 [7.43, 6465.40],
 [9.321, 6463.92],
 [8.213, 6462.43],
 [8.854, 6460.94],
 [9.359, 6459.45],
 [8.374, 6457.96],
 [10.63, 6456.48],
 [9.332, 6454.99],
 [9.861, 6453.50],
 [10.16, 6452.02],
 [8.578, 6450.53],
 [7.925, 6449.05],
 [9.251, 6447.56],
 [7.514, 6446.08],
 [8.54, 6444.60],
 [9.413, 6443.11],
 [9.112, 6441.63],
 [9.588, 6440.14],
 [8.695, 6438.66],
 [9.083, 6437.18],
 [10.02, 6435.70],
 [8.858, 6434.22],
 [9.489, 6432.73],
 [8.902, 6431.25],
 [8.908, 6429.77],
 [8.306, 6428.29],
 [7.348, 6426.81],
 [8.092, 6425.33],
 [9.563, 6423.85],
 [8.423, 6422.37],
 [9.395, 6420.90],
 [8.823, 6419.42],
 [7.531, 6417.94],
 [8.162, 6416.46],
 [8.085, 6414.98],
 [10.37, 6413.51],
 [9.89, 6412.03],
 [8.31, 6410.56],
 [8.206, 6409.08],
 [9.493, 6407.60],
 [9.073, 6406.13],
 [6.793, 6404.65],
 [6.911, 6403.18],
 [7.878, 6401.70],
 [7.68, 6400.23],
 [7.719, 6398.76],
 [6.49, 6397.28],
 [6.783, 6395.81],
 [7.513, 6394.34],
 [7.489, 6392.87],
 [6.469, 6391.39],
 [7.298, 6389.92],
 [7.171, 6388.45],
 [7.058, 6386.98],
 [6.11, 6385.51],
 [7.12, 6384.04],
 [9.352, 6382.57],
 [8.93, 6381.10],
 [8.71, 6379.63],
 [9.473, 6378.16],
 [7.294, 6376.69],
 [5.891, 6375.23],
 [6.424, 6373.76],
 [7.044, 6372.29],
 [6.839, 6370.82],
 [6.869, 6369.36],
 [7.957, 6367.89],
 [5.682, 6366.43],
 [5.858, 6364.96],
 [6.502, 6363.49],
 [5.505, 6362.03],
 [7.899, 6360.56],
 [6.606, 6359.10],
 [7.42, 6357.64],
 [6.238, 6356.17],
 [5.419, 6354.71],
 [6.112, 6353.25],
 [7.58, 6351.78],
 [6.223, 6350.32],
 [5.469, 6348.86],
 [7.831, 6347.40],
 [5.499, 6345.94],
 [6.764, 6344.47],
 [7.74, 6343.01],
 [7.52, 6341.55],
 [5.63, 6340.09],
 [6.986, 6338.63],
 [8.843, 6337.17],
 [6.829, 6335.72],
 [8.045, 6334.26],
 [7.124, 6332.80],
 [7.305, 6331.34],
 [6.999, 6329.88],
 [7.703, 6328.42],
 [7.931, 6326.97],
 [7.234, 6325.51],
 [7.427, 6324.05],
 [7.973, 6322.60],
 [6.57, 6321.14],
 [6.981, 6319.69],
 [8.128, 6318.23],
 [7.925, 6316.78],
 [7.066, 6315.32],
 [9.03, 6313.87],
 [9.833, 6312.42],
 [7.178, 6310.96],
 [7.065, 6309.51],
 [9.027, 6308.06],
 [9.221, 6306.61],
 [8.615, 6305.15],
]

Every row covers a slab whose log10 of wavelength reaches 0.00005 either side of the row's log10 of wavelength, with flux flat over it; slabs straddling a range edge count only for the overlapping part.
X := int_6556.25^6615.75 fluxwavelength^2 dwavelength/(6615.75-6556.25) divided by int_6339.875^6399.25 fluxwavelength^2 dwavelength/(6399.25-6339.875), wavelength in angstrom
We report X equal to 1.4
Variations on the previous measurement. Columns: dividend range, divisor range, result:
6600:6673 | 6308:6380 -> 1.41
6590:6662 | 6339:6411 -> 1.39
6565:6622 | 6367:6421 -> 1.24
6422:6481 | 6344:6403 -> 1.26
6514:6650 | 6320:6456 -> 1.25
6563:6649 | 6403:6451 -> 1.10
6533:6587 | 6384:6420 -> 1.21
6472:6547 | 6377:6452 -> 1.13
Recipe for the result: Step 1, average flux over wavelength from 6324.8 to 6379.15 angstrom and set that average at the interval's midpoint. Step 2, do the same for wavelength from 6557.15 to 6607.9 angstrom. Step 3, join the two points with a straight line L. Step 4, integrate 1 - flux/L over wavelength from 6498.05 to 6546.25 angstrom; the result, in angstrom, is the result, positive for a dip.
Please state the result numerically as -4.7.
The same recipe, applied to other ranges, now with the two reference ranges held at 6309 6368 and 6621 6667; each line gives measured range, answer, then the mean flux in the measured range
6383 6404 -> 0.92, 7.15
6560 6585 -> -1.05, 9.07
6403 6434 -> -3.88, 8.61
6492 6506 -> -1.82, 9.27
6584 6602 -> -0.26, 8.97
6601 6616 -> -0.81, 9.44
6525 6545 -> -1.59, 9.12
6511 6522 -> -2.48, 10.2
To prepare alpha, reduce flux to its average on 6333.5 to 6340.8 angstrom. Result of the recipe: 7.28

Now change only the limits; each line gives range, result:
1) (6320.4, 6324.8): 7.33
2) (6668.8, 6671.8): 9.18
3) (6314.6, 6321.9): 7.33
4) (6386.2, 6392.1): 7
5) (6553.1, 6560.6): 8.95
